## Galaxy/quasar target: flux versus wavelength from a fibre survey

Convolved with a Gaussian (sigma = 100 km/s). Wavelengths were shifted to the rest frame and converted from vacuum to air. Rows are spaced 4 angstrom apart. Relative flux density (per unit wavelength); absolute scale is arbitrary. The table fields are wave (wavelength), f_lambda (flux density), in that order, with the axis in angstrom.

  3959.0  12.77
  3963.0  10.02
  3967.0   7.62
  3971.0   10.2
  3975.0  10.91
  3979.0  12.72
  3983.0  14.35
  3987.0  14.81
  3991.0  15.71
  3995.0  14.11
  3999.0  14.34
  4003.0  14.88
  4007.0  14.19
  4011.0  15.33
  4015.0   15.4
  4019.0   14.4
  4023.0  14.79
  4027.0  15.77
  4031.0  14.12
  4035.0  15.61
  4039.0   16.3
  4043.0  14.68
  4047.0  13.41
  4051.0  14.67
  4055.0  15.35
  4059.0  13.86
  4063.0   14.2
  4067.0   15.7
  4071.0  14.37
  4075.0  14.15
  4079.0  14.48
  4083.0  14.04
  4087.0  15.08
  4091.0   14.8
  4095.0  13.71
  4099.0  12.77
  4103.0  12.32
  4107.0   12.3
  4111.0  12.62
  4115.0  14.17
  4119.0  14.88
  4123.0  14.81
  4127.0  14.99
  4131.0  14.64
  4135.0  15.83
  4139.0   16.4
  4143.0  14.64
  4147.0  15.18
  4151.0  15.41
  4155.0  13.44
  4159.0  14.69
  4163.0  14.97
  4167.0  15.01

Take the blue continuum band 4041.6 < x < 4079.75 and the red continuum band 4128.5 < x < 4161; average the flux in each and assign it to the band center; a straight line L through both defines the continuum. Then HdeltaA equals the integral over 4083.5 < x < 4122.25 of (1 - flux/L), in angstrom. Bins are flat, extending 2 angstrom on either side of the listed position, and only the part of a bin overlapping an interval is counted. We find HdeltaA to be 2.8 angstrom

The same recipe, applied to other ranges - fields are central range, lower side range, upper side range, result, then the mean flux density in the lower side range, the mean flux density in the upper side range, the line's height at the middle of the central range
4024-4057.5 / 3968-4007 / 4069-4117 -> -3.40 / 13.4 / 13.7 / 13.6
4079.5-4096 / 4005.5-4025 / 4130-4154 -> 0.71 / 14.8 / 15.3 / 15.1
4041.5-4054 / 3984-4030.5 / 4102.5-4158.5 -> 0.34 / 14.8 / 14.5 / 14.7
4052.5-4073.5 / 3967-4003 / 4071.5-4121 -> -1.67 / 13.2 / 13.8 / 13.6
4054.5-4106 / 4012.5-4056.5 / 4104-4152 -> 2.20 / 15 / 14.6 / 14.8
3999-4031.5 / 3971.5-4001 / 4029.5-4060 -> -1.47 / 13.7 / 14.8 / 14.2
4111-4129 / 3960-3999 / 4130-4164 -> 0.16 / 12.4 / 15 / 14.6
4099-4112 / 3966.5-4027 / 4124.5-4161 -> 2.00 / 13.8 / 15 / 14.7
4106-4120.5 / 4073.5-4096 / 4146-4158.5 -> 0.98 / 14.4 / 14.6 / 14.5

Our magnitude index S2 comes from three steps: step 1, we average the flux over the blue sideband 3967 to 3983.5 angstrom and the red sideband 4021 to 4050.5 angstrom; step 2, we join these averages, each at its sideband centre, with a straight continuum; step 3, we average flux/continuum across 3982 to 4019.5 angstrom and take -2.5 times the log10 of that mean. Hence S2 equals -0.156 mag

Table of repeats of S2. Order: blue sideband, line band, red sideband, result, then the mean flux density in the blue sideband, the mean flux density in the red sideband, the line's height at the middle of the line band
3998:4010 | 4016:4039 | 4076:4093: -0.04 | 14.6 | 14.6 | 14.6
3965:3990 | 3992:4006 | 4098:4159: -0.18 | 11.9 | 14.3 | 12.3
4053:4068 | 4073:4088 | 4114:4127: 0.02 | 14.7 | 14.7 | 14.7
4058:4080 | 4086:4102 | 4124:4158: 0.06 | 14.5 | 15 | 14.7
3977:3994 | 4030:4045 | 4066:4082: -0.06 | 14.4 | 14.6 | 14.5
